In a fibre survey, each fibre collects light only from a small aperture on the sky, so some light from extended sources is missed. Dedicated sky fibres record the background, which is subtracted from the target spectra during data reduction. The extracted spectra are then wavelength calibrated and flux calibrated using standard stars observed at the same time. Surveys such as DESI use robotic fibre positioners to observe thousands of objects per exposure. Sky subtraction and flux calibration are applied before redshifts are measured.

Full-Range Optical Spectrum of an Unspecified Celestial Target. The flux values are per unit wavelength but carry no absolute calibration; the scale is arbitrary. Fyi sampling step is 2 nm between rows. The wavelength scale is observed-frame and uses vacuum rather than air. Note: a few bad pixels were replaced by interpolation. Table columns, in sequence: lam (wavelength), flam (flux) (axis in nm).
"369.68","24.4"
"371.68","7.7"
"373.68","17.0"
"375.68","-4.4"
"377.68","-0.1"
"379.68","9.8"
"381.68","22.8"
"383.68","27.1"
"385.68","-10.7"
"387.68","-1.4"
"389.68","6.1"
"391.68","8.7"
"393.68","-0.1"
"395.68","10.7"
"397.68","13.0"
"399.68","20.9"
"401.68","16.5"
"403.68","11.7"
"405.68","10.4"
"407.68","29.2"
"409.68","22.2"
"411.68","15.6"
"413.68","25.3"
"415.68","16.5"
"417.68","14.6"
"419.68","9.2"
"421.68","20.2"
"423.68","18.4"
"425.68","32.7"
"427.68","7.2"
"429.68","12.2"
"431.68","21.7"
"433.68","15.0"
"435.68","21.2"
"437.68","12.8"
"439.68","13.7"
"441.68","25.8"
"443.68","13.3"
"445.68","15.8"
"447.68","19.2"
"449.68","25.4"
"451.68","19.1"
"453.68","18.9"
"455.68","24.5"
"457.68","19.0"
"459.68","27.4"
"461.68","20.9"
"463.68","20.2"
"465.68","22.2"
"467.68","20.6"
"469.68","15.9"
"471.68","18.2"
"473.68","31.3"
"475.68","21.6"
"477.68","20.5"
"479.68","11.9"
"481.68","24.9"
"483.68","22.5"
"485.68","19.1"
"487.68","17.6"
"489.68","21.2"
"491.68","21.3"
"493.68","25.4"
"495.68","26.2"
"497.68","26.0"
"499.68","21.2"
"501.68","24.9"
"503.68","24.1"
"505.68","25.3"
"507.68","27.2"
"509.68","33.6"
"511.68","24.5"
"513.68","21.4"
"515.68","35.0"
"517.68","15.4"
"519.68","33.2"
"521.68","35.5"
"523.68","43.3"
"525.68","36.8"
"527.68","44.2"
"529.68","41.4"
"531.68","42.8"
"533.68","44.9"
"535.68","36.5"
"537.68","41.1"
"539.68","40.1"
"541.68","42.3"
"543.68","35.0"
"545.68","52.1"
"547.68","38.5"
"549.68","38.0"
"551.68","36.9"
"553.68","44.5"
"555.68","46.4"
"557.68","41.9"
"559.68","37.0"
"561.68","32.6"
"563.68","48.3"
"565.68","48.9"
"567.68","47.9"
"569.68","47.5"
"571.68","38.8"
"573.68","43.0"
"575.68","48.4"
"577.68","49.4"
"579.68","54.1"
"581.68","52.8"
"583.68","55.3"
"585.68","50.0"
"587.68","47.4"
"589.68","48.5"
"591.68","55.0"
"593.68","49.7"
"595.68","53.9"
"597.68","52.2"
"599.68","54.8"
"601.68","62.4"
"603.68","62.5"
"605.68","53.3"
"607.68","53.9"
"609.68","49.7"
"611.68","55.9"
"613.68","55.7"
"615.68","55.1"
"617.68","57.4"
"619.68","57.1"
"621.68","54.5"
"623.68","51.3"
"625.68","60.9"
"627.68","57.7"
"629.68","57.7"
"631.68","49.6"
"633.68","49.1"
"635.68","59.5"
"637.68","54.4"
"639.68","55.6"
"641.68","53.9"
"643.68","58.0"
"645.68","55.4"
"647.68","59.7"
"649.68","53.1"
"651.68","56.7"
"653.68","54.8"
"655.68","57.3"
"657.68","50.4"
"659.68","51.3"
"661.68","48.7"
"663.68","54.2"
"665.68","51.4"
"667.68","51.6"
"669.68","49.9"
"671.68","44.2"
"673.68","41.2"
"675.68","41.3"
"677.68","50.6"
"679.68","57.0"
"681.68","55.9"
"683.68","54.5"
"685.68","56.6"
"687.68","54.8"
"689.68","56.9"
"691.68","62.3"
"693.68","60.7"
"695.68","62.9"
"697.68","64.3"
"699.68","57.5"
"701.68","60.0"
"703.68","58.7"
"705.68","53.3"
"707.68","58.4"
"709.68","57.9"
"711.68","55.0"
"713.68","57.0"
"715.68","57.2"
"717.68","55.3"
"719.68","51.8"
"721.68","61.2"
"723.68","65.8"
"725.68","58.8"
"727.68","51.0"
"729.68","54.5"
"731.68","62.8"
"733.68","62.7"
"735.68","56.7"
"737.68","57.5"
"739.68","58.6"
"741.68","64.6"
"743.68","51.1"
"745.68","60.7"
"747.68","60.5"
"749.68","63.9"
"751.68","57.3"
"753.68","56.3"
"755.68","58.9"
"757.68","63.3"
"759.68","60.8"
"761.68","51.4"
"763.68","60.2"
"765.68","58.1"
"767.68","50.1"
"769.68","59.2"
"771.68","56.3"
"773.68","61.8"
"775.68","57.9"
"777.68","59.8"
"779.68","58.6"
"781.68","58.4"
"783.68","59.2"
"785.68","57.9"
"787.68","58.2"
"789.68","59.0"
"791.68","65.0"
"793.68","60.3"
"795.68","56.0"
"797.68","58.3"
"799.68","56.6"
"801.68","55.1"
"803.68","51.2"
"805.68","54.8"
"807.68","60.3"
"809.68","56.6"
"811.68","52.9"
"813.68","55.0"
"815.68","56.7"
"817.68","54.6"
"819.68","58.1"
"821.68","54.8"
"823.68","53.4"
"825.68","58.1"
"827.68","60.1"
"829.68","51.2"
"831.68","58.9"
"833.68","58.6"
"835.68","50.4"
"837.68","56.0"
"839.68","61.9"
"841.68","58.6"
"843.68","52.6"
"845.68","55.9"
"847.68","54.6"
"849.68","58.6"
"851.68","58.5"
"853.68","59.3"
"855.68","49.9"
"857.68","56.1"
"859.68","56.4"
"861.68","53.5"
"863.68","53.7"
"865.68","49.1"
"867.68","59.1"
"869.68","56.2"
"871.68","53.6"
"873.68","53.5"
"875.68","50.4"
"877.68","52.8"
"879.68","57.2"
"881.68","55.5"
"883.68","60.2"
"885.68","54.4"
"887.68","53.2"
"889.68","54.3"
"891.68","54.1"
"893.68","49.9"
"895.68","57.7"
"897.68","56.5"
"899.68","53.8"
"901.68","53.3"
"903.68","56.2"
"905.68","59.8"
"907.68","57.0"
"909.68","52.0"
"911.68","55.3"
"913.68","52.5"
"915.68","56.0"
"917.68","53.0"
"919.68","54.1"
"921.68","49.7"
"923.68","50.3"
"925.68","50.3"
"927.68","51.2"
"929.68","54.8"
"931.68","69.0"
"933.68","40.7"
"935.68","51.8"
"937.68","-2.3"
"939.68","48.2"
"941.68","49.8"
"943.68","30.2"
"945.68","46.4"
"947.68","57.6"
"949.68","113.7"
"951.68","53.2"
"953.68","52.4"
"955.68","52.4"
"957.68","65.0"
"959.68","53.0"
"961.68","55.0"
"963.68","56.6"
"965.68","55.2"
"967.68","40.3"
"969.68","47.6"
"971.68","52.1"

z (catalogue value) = 0.303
